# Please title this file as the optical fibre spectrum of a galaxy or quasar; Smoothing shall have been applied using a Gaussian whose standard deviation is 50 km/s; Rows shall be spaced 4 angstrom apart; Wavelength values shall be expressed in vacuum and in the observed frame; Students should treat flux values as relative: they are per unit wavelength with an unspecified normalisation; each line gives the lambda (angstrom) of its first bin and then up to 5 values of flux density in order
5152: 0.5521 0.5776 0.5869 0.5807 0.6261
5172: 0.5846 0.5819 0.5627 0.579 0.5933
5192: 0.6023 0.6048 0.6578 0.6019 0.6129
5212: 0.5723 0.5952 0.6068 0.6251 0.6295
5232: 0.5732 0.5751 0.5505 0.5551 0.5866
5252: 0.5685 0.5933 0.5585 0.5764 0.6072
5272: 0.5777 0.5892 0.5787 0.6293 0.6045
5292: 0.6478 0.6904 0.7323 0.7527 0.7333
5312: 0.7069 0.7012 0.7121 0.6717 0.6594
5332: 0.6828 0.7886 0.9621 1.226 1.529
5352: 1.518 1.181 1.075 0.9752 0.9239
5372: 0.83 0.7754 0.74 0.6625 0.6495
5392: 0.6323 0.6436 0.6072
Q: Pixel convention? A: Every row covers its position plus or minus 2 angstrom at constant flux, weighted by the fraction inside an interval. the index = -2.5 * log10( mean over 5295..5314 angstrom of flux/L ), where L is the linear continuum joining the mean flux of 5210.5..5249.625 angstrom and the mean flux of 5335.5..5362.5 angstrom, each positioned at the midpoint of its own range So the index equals 0.316 mag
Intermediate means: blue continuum 0.587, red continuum 1.2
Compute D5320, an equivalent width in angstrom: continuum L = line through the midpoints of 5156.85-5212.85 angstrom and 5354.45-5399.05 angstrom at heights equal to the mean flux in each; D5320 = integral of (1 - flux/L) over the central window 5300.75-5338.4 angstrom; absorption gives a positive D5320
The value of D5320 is 1.8 angstrom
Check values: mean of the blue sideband 0.596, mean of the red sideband 0.817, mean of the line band 0.715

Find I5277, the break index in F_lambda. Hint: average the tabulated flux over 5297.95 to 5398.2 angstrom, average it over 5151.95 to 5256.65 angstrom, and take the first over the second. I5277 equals 1.45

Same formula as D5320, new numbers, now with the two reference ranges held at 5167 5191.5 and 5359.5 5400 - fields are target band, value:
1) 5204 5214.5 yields 0.34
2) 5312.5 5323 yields 0.16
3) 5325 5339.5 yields -0.11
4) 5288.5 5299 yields 0.40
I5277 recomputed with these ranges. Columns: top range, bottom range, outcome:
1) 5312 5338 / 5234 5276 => 1.22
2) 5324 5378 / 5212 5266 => 1.71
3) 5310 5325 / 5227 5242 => 1.21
